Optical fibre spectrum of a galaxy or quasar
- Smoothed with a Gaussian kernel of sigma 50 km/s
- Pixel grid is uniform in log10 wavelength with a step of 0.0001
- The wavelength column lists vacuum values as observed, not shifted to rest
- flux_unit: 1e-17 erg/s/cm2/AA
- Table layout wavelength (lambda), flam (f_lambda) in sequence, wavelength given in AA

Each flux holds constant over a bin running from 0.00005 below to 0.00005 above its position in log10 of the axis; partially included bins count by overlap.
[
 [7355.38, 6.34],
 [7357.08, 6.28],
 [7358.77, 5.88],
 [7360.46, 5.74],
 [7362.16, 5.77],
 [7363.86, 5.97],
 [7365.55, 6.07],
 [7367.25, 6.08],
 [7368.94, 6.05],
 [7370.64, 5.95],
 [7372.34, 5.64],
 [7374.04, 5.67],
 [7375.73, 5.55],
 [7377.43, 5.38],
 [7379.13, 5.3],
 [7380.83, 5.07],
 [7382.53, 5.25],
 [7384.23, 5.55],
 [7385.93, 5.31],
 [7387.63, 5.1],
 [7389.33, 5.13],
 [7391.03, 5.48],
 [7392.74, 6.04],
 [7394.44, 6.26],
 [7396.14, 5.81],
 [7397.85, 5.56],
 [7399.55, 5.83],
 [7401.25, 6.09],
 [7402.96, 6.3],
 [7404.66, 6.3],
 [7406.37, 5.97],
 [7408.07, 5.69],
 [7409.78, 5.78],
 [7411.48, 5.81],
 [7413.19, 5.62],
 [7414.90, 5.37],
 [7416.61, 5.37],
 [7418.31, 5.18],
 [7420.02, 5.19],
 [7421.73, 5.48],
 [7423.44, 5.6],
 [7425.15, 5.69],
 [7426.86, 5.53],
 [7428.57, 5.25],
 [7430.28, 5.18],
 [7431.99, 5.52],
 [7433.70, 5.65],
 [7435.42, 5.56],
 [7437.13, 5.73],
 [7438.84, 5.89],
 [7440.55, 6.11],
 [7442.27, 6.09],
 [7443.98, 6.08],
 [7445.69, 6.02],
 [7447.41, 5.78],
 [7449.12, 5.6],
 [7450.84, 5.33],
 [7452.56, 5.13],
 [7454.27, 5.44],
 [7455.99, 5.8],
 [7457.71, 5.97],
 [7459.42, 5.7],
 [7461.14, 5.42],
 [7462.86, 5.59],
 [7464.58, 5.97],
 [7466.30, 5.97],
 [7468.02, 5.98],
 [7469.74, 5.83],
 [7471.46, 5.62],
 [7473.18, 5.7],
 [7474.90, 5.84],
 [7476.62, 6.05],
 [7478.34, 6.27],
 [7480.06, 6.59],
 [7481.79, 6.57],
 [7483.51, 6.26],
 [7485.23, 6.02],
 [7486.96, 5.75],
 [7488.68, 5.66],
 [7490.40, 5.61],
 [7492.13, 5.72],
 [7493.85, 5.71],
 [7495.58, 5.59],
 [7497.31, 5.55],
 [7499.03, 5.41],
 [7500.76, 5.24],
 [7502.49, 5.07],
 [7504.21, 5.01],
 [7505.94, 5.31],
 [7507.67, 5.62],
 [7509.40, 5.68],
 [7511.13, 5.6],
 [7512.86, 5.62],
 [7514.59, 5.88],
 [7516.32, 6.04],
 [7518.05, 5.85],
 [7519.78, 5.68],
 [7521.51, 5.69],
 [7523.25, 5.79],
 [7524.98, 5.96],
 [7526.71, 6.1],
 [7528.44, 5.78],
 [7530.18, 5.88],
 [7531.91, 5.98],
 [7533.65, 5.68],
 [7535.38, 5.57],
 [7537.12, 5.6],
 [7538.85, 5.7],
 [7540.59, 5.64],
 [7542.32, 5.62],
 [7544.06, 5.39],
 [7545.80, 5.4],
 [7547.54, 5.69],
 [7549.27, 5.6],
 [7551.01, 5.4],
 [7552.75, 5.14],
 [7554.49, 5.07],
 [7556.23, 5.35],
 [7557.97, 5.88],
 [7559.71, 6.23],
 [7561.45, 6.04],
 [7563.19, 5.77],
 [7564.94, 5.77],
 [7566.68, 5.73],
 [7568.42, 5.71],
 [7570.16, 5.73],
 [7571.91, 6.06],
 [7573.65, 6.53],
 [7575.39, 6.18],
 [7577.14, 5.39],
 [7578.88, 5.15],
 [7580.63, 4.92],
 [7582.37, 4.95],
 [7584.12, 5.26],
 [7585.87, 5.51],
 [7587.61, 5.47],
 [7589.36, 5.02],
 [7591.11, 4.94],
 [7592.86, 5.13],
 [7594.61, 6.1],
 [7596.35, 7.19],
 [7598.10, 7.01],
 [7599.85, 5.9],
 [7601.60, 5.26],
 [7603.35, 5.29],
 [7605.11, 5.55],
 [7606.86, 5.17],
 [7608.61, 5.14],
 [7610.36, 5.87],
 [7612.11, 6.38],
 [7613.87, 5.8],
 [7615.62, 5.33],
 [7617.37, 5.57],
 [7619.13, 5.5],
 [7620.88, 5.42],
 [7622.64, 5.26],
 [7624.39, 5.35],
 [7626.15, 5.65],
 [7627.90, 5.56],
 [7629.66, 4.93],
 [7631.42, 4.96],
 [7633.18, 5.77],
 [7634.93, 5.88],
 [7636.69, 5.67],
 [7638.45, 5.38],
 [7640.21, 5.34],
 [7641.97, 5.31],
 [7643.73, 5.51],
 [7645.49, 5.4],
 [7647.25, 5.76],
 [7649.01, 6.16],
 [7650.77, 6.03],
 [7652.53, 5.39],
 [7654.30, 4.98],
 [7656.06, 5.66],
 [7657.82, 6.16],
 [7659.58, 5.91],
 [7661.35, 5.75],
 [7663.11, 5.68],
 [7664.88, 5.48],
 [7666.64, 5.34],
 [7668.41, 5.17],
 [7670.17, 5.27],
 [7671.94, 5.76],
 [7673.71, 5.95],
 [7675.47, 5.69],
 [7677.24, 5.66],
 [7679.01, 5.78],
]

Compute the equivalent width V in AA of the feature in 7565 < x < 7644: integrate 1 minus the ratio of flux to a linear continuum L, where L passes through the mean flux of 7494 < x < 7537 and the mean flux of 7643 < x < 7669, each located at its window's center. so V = 0.9 AA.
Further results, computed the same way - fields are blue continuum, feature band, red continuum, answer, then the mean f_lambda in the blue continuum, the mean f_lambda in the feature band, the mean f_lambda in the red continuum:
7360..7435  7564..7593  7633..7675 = 0.6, 5.64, 5.51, 5.61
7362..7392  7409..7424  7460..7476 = 0.5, 5.57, 5.49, 5.77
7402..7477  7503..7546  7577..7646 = -0.6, 5.7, 5.68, 5.51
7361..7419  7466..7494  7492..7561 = -1.6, 5.69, 5.96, 5.62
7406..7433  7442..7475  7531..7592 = -1.2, 5.51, 5.73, 5.57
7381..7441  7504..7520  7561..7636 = -0.1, 5.62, 5.65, 5.6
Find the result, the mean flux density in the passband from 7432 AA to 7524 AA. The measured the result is 5.75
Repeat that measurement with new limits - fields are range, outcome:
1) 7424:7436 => 5.48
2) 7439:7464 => 5.73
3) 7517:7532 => 5.85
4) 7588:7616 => 5.69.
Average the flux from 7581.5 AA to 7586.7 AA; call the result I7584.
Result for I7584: 5.23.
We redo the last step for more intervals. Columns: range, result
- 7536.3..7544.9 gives 5.59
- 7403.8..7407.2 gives 6.14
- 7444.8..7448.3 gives 5.91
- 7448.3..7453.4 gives 5.34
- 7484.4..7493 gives 5.75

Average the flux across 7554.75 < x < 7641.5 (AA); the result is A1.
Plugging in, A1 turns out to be 5.61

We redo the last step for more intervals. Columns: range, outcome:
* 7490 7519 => 5.56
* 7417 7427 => 5.44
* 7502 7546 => 5.67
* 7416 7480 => 5.69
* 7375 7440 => 5.59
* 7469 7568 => 5.72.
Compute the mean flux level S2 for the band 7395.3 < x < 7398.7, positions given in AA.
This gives 5.68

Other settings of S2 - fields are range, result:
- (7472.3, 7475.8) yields 5.78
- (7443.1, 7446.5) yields 6.07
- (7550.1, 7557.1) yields 5.24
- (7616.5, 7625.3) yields 5.42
